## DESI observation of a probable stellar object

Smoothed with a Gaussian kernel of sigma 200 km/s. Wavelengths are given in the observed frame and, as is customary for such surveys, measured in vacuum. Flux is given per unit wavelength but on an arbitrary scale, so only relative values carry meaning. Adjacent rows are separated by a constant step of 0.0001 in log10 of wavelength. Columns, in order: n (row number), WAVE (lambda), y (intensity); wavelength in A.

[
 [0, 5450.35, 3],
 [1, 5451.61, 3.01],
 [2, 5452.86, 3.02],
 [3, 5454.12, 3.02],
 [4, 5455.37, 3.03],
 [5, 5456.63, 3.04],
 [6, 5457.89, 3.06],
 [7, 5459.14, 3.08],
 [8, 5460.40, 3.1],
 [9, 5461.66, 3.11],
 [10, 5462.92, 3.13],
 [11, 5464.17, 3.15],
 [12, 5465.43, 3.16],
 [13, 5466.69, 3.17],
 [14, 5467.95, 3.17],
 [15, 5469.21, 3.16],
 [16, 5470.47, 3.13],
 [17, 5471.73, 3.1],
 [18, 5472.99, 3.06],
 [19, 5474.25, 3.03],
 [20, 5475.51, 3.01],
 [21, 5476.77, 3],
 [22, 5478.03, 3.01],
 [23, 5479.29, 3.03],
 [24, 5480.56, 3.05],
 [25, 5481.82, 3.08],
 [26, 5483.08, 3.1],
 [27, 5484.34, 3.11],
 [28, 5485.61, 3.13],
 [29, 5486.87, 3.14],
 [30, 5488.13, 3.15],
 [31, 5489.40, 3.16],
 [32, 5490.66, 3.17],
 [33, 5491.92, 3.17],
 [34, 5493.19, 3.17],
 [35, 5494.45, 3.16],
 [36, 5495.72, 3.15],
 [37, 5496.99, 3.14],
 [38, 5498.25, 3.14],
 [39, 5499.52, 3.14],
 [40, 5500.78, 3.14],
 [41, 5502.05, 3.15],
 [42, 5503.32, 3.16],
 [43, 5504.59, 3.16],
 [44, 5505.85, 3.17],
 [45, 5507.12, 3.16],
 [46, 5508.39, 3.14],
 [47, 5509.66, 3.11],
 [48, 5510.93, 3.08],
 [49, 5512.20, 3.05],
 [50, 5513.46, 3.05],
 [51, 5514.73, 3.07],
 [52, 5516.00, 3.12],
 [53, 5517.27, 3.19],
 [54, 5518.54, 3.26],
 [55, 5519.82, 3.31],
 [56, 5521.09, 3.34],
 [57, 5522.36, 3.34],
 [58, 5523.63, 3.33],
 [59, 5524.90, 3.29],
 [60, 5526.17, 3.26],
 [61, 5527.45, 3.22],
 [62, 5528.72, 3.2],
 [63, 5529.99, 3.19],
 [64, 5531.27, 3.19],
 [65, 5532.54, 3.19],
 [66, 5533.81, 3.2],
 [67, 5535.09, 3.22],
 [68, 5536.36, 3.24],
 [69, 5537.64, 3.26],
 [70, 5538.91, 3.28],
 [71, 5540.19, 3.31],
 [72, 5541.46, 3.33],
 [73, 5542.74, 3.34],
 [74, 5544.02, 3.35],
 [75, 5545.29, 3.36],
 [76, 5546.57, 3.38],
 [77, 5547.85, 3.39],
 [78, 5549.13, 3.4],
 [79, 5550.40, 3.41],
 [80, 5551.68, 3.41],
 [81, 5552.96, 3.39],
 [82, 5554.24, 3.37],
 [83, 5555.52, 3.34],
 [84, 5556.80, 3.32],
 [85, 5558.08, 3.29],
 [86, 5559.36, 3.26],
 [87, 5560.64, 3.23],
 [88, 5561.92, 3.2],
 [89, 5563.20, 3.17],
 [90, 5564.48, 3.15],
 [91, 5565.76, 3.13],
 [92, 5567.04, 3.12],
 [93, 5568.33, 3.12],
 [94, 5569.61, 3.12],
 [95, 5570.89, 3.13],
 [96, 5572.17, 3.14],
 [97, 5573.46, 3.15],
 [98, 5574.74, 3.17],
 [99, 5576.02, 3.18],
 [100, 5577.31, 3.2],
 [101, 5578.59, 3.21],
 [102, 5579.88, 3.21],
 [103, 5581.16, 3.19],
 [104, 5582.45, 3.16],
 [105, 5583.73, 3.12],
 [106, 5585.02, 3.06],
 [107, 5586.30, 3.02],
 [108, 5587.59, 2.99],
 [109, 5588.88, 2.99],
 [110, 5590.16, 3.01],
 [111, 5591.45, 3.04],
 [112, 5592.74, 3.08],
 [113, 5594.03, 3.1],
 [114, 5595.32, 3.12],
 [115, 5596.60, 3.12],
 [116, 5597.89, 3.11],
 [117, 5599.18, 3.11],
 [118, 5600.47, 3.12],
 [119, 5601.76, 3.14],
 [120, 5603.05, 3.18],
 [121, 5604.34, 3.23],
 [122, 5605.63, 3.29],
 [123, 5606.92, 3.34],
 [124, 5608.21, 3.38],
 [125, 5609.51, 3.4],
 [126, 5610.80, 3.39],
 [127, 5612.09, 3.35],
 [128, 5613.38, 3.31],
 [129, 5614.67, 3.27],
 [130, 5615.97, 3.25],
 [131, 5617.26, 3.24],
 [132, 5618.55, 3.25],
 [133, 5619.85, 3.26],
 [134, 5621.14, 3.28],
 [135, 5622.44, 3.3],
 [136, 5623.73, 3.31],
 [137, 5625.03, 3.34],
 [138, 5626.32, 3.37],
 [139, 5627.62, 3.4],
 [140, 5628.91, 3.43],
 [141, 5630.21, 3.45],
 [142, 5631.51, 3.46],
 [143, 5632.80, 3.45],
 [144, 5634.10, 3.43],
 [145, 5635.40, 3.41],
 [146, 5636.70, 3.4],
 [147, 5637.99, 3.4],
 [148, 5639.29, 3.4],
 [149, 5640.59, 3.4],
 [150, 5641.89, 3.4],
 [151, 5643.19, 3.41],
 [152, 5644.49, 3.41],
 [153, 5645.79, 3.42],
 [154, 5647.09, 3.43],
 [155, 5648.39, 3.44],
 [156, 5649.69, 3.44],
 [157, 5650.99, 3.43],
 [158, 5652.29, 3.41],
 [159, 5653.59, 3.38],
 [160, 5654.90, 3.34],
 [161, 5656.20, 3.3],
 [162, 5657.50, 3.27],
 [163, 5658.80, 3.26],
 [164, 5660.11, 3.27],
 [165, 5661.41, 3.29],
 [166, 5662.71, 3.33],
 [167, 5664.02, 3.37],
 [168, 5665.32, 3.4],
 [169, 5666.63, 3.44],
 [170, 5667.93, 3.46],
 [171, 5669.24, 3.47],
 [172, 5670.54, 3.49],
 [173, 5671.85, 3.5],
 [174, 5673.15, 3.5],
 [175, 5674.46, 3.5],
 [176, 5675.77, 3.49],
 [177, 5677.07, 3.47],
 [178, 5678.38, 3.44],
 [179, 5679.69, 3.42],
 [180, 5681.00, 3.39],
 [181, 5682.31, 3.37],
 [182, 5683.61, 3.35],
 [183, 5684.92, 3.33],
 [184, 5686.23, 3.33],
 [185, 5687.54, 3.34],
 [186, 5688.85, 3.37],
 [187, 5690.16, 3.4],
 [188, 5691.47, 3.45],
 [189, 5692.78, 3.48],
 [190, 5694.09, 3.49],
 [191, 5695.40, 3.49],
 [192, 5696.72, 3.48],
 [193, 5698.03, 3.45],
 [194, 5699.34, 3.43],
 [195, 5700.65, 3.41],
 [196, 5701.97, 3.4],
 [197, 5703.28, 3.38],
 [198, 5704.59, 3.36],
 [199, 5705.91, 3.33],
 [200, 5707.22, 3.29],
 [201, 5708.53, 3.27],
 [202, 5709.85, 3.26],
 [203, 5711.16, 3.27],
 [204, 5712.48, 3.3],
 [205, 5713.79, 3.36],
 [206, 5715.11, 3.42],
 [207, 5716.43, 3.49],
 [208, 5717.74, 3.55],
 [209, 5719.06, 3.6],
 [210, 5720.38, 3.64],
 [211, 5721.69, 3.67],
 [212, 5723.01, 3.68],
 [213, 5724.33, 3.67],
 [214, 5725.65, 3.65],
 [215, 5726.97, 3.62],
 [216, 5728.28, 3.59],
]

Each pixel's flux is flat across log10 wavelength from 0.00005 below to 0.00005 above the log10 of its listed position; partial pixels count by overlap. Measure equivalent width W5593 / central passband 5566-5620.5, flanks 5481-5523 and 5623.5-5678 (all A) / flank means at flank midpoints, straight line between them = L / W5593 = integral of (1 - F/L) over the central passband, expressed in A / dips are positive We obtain 2.2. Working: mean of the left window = 3.15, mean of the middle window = 3.18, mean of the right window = 3.4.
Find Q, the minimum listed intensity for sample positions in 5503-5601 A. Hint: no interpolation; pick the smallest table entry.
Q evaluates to 2.99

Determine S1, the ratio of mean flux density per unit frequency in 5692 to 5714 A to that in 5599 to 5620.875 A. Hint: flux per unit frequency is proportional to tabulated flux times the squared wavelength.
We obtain 1.07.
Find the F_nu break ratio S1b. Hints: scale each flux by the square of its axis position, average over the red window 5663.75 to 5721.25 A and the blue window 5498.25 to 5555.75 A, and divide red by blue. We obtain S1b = 1.1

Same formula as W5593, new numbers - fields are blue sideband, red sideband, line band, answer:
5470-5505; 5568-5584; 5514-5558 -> -2.1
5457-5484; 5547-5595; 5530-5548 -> -0.7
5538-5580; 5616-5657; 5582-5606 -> 1.5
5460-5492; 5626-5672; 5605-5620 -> 0.1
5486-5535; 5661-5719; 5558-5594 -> 1.4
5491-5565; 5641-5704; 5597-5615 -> 0.4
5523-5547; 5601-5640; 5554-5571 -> 0.4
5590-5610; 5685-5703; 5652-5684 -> -0.4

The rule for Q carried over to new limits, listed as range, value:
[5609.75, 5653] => 3.24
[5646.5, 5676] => 3.26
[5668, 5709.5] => 3.27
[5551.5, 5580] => 3.12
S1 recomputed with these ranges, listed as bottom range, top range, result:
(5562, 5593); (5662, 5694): 1.14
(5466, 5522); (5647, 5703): 1.16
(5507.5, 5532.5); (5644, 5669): 1.11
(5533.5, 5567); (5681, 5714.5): 1.08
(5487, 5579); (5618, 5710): 1.10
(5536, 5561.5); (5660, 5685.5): 1.07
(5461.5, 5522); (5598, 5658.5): 1.12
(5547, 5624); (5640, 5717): 1.09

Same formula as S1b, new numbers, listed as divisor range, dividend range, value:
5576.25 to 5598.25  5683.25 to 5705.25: 1.14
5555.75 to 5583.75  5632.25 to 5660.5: 1.09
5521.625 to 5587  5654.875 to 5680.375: 1.09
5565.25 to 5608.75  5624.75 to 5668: 1.10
